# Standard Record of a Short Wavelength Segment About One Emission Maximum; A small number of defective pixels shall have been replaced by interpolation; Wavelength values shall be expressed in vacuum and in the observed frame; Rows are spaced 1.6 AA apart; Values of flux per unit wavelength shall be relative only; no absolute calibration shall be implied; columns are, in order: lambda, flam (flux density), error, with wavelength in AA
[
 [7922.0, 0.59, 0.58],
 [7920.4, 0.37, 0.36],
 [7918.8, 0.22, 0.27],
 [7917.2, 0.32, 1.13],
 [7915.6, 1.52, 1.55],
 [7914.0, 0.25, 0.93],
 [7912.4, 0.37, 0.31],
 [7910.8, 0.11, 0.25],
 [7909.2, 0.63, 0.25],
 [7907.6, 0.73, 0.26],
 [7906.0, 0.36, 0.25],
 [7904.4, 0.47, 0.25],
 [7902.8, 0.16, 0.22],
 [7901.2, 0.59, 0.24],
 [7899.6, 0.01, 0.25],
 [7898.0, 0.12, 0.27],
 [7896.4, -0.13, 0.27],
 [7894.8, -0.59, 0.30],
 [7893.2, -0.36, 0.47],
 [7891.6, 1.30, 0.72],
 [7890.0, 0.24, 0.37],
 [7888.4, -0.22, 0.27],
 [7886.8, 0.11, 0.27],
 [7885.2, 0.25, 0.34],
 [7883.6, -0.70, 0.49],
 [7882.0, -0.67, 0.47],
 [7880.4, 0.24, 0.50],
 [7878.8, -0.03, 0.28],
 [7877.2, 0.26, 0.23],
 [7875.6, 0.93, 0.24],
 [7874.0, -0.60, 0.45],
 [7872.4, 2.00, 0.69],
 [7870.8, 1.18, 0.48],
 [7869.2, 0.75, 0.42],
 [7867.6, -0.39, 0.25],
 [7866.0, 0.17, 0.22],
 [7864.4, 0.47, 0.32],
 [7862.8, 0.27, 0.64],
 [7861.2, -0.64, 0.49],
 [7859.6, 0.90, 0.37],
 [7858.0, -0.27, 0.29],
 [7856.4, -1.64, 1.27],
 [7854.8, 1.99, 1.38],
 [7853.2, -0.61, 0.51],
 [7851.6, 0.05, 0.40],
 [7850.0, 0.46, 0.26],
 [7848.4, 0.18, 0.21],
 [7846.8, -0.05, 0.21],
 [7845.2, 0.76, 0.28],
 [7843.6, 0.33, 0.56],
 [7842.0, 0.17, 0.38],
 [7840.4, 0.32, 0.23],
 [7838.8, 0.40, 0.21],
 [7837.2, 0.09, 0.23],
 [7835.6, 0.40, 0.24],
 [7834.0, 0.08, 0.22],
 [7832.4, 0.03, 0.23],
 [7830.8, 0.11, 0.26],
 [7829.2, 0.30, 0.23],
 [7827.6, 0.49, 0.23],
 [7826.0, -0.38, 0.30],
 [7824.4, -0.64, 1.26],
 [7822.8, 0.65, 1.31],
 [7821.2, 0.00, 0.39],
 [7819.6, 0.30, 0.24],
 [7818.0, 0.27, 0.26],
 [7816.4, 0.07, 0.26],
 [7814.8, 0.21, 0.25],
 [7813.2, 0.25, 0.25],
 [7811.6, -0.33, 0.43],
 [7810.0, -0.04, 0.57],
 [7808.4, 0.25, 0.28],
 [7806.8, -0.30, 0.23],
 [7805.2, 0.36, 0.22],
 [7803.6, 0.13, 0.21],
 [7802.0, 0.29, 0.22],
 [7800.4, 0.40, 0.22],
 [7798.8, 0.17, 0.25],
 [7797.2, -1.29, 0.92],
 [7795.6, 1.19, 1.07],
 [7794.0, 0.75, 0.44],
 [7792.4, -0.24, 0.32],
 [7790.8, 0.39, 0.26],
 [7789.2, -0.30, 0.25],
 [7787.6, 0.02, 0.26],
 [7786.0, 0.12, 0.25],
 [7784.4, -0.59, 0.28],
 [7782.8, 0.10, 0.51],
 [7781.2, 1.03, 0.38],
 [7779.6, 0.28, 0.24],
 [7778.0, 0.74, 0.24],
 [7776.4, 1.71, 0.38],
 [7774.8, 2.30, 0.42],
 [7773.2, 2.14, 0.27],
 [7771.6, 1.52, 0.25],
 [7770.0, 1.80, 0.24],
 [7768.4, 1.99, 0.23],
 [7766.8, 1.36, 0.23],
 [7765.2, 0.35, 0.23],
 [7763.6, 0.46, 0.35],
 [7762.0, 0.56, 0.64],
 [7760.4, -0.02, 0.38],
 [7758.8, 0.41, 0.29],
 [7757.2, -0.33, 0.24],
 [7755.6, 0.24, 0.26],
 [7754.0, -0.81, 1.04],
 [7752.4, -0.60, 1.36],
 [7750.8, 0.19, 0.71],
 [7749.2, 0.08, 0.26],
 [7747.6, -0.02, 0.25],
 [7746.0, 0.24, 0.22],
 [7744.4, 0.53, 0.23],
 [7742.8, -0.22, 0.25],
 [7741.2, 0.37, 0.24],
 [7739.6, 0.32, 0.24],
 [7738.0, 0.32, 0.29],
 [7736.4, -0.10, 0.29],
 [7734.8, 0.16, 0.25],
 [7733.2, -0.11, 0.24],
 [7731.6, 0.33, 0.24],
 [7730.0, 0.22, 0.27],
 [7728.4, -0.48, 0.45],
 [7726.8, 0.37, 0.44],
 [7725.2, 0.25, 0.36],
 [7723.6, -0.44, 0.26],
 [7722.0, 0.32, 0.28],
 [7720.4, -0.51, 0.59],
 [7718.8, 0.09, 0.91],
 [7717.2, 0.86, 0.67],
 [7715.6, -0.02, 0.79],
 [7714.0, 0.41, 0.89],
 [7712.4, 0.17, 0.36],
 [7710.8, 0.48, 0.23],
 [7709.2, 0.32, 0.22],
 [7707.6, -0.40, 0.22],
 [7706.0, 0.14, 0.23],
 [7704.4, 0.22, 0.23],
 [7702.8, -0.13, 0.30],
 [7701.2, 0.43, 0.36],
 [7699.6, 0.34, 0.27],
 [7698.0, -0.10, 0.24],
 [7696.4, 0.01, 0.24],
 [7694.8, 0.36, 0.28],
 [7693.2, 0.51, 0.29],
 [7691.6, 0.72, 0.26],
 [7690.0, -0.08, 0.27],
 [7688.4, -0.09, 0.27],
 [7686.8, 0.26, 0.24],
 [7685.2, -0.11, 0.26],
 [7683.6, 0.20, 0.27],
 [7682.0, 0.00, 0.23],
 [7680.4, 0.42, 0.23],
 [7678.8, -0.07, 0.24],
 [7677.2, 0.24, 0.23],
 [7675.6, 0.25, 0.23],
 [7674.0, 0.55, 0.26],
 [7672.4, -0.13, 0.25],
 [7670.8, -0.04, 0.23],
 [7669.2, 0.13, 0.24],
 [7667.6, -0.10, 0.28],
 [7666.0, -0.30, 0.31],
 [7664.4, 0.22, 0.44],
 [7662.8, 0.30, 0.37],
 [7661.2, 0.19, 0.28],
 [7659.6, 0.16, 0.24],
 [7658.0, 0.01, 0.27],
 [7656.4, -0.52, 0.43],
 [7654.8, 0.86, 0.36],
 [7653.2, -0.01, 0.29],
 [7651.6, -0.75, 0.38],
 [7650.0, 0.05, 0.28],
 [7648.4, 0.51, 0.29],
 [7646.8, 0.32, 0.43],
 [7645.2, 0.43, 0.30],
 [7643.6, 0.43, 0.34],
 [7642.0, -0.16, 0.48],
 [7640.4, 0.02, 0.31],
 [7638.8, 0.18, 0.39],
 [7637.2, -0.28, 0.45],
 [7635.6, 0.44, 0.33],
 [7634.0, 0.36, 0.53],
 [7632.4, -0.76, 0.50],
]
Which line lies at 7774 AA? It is [O II]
